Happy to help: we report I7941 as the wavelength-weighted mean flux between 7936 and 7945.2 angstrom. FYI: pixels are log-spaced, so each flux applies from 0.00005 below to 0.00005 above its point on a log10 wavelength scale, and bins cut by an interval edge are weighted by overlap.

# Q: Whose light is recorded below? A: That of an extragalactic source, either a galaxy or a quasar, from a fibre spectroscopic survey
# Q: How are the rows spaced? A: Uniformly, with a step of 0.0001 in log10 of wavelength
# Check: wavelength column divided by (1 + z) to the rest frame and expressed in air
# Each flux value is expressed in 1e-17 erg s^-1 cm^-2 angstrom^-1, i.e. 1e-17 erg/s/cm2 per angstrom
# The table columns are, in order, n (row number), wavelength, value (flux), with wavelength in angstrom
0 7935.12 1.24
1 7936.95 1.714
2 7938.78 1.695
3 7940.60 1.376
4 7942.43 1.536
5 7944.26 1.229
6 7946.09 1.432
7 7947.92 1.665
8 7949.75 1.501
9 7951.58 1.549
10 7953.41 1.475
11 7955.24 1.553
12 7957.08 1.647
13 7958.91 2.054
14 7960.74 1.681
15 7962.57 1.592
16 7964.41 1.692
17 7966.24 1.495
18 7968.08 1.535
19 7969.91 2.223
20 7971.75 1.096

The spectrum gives 1.51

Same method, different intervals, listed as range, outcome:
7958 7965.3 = 1.75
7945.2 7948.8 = 1.55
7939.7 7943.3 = 1.45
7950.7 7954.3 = 1.51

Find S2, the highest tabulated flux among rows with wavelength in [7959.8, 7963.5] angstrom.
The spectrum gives 1.681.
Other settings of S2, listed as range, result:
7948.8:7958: 1.647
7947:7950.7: 1.665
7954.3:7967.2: 2.054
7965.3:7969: 1.535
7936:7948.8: 1.714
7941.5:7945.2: 1.536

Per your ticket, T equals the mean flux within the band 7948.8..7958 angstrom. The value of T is 1.55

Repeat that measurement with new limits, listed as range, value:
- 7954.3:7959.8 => 1.75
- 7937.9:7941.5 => 1.54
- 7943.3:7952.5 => 1.48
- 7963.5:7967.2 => 1.59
